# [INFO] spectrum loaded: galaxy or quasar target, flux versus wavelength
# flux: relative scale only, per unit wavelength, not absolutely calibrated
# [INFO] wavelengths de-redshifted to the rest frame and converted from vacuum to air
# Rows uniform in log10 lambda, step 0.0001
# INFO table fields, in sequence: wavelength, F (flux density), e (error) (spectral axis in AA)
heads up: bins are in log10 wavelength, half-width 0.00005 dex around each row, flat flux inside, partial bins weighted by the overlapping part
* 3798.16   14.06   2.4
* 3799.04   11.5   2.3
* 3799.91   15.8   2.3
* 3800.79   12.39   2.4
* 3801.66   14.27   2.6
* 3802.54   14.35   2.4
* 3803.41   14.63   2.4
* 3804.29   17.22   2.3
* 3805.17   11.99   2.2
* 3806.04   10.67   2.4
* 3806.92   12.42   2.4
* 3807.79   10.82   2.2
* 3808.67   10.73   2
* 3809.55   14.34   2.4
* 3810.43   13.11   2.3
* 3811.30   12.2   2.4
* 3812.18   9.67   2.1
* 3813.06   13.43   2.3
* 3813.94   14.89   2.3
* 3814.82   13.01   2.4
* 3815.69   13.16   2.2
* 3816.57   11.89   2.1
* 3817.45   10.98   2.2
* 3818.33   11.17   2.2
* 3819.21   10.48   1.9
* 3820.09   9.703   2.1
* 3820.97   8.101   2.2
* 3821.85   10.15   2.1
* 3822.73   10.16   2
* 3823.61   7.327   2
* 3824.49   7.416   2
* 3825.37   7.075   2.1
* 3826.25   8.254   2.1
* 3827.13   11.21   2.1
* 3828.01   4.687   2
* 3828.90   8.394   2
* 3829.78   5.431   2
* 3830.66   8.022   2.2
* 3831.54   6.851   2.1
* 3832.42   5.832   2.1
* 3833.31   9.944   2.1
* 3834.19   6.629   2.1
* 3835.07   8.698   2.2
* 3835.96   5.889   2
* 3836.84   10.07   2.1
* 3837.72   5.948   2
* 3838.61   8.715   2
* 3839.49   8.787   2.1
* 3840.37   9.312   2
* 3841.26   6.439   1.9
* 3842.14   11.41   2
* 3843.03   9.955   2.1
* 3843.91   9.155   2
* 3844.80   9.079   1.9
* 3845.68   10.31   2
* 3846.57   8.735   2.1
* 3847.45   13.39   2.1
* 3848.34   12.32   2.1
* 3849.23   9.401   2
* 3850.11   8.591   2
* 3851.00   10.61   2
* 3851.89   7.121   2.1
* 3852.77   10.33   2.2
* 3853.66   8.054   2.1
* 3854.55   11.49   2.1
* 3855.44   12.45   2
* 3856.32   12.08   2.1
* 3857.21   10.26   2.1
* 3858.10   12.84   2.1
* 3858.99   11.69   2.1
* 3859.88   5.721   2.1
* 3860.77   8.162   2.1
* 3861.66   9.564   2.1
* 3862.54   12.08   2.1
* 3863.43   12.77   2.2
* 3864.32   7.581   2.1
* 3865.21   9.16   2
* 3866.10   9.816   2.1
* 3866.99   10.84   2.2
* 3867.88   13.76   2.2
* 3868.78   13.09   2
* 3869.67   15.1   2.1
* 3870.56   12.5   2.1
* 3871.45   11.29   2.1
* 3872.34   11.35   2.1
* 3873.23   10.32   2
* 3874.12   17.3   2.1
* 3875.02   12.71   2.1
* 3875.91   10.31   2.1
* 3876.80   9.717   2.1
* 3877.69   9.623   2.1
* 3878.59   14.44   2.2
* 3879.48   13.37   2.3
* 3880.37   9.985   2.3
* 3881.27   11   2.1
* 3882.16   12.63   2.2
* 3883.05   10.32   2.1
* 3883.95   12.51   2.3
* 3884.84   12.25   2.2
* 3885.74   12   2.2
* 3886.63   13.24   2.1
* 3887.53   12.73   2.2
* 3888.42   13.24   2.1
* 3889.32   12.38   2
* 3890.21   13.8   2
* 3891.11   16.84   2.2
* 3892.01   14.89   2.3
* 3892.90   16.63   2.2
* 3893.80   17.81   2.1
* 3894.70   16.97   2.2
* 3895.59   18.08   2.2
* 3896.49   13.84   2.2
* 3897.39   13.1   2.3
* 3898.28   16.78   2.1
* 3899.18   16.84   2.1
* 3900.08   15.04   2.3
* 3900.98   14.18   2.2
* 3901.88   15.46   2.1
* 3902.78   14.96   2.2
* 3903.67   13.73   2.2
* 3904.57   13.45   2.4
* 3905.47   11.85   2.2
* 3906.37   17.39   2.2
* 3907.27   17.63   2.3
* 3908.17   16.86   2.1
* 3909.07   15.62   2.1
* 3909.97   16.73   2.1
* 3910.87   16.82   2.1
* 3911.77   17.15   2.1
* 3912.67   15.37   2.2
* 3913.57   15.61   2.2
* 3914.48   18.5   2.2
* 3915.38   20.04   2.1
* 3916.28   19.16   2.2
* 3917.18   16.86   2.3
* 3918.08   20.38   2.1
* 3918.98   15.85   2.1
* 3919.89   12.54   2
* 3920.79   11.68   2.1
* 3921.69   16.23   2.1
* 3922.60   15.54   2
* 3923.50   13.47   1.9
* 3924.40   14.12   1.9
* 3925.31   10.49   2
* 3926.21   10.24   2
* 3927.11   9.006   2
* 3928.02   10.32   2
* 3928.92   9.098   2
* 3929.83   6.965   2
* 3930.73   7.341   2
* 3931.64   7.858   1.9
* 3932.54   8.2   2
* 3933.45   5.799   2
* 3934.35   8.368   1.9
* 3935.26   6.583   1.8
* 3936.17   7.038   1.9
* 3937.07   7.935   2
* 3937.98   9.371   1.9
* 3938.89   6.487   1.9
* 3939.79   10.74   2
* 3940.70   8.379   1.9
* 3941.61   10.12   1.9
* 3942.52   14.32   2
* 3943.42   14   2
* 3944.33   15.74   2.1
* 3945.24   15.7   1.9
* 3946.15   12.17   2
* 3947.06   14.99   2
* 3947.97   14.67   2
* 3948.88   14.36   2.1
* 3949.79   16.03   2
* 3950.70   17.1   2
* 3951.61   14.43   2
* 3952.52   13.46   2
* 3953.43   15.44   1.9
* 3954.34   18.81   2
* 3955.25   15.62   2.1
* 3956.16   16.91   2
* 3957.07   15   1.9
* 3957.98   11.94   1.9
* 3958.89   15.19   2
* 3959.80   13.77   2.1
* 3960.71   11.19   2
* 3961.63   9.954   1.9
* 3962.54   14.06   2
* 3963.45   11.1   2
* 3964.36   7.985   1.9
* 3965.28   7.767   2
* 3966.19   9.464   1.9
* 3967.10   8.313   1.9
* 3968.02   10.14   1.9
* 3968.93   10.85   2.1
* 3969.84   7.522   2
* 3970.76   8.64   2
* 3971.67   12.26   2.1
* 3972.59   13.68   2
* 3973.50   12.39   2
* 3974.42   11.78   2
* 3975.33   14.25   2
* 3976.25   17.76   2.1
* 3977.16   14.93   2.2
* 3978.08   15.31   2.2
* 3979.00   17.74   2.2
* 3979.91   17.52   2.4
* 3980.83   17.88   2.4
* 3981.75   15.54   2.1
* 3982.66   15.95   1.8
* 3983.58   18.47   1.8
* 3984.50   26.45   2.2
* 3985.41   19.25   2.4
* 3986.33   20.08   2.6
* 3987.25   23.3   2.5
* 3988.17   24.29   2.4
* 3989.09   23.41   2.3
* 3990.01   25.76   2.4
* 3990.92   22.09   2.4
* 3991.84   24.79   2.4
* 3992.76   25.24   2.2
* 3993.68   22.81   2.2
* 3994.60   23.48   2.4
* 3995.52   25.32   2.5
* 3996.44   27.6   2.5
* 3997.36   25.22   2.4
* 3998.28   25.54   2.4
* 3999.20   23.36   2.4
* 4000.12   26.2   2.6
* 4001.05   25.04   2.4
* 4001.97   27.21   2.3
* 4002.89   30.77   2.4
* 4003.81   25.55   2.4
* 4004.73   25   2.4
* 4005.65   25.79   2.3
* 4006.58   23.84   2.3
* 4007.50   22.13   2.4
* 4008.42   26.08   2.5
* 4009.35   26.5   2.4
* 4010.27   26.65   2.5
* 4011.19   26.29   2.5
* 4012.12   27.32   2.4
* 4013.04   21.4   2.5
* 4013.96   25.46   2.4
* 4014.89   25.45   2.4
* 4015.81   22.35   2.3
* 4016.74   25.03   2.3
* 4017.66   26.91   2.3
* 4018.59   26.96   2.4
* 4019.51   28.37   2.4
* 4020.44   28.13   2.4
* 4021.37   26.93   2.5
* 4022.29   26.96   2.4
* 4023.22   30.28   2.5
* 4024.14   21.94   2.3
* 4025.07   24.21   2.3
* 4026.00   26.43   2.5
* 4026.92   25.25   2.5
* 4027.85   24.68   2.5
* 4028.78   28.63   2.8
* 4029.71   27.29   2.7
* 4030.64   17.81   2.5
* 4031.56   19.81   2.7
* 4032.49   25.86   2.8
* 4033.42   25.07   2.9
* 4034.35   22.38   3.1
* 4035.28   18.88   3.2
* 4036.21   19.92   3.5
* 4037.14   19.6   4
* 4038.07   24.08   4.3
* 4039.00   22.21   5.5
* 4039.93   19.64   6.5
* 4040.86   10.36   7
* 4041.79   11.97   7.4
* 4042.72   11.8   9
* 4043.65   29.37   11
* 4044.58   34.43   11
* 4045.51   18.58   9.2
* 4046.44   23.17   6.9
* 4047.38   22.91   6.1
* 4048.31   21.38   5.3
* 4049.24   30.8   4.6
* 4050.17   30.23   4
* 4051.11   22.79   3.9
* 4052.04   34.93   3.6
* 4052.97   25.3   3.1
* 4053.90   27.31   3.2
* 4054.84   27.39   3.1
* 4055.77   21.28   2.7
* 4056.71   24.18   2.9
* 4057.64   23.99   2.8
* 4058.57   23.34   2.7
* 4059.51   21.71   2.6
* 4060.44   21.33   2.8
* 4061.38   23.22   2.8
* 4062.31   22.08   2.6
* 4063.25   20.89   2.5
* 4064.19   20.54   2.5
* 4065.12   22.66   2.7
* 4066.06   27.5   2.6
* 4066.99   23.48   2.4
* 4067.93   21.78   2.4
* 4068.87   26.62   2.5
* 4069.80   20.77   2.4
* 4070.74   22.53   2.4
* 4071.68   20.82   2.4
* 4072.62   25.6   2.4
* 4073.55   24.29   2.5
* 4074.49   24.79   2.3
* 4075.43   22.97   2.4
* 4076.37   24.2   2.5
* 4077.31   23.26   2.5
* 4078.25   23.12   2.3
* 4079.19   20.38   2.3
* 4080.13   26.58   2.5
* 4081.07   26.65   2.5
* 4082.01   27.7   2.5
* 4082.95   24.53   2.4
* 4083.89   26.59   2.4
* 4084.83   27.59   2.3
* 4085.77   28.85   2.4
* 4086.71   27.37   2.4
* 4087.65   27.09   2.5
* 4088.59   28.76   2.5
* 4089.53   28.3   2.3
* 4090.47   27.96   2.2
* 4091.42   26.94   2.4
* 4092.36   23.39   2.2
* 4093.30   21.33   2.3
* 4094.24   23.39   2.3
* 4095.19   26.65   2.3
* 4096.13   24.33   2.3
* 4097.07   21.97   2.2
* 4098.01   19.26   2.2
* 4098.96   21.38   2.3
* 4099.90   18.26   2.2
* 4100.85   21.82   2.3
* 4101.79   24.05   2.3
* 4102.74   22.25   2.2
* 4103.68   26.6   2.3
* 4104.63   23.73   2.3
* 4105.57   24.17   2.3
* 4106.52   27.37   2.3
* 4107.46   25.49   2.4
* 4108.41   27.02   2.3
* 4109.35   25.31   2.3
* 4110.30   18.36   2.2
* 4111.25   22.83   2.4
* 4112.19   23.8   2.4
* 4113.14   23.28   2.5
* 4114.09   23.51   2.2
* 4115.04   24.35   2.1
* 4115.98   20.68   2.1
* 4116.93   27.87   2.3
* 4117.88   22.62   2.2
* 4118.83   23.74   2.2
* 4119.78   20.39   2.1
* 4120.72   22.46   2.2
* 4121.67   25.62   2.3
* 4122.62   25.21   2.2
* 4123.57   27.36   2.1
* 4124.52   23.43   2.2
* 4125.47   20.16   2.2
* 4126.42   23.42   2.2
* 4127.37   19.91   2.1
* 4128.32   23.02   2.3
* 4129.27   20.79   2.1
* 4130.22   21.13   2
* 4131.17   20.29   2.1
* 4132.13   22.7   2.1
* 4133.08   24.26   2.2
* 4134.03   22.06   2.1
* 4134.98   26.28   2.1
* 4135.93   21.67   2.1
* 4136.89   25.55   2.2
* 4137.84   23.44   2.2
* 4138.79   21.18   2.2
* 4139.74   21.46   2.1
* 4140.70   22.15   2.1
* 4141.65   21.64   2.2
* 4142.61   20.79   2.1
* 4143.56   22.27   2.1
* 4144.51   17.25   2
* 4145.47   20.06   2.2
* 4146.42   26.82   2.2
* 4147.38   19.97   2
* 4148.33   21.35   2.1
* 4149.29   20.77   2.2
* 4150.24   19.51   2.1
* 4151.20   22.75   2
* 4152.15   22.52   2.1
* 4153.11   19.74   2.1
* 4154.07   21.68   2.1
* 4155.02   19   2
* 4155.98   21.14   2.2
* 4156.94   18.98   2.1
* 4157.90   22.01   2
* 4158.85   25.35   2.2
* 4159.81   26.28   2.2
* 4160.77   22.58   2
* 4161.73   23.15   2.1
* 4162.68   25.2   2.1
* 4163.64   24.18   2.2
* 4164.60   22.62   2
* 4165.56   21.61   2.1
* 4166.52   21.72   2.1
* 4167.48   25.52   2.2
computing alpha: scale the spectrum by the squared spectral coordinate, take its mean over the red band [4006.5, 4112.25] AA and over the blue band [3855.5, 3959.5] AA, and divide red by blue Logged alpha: 2.0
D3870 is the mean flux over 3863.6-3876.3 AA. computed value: 11.8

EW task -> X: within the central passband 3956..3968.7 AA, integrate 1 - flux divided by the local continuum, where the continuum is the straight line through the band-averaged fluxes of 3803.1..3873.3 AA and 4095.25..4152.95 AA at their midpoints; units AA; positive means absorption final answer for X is 3.36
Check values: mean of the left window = 10.2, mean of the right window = 22.7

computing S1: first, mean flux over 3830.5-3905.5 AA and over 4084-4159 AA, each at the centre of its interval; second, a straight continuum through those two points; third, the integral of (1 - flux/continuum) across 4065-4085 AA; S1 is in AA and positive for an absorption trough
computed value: -3.1 AA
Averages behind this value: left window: 11.5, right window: 23.2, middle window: 24.3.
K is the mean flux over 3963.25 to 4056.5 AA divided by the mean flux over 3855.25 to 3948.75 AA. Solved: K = 1.7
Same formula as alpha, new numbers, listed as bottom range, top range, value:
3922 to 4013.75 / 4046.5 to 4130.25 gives 1.56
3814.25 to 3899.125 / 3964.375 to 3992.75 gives 1.59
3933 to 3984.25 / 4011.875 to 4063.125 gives 1.95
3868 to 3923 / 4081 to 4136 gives 1.84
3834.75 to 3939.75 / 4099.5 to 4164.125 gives 2.12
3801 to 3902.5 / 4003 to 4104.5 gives 2.37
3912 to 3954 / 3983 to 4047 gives 1.99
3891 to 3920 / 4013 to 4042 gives 1.55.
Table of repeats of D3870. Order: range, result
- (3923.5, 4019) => 16.9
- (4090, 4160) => 22.8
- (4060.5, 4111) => 24.2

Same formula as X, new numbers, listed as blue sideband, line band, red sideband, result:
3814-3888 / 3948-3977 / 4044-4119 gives 7.08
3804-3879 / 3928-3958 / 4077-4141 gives 7.21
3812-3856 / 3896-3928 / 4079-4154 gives -4.58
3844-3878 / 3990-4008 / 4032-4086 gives -4.98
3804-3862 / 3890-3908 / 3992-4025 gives 0.33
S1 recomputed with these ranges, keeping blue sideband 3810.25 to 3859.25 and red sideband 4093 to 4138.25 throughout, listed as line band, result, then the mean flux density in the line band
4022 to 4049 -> -4.6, 22.6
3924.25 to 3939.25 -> 6.2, 8.44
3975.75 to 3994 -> -3.7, 20.4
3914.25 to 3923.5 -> -1.9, 16.5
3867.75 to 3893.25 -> -1.8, 12.7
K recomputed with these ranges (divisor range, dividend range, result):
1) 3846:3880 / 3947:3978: 1.18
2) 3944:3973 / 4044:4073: 1.88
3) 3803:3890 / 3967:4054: 2.11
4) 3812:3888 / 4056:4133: 2.31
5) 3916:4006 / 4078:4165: 1.50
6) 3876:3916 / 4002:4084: 1.66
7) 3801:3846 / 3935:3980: 1.25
